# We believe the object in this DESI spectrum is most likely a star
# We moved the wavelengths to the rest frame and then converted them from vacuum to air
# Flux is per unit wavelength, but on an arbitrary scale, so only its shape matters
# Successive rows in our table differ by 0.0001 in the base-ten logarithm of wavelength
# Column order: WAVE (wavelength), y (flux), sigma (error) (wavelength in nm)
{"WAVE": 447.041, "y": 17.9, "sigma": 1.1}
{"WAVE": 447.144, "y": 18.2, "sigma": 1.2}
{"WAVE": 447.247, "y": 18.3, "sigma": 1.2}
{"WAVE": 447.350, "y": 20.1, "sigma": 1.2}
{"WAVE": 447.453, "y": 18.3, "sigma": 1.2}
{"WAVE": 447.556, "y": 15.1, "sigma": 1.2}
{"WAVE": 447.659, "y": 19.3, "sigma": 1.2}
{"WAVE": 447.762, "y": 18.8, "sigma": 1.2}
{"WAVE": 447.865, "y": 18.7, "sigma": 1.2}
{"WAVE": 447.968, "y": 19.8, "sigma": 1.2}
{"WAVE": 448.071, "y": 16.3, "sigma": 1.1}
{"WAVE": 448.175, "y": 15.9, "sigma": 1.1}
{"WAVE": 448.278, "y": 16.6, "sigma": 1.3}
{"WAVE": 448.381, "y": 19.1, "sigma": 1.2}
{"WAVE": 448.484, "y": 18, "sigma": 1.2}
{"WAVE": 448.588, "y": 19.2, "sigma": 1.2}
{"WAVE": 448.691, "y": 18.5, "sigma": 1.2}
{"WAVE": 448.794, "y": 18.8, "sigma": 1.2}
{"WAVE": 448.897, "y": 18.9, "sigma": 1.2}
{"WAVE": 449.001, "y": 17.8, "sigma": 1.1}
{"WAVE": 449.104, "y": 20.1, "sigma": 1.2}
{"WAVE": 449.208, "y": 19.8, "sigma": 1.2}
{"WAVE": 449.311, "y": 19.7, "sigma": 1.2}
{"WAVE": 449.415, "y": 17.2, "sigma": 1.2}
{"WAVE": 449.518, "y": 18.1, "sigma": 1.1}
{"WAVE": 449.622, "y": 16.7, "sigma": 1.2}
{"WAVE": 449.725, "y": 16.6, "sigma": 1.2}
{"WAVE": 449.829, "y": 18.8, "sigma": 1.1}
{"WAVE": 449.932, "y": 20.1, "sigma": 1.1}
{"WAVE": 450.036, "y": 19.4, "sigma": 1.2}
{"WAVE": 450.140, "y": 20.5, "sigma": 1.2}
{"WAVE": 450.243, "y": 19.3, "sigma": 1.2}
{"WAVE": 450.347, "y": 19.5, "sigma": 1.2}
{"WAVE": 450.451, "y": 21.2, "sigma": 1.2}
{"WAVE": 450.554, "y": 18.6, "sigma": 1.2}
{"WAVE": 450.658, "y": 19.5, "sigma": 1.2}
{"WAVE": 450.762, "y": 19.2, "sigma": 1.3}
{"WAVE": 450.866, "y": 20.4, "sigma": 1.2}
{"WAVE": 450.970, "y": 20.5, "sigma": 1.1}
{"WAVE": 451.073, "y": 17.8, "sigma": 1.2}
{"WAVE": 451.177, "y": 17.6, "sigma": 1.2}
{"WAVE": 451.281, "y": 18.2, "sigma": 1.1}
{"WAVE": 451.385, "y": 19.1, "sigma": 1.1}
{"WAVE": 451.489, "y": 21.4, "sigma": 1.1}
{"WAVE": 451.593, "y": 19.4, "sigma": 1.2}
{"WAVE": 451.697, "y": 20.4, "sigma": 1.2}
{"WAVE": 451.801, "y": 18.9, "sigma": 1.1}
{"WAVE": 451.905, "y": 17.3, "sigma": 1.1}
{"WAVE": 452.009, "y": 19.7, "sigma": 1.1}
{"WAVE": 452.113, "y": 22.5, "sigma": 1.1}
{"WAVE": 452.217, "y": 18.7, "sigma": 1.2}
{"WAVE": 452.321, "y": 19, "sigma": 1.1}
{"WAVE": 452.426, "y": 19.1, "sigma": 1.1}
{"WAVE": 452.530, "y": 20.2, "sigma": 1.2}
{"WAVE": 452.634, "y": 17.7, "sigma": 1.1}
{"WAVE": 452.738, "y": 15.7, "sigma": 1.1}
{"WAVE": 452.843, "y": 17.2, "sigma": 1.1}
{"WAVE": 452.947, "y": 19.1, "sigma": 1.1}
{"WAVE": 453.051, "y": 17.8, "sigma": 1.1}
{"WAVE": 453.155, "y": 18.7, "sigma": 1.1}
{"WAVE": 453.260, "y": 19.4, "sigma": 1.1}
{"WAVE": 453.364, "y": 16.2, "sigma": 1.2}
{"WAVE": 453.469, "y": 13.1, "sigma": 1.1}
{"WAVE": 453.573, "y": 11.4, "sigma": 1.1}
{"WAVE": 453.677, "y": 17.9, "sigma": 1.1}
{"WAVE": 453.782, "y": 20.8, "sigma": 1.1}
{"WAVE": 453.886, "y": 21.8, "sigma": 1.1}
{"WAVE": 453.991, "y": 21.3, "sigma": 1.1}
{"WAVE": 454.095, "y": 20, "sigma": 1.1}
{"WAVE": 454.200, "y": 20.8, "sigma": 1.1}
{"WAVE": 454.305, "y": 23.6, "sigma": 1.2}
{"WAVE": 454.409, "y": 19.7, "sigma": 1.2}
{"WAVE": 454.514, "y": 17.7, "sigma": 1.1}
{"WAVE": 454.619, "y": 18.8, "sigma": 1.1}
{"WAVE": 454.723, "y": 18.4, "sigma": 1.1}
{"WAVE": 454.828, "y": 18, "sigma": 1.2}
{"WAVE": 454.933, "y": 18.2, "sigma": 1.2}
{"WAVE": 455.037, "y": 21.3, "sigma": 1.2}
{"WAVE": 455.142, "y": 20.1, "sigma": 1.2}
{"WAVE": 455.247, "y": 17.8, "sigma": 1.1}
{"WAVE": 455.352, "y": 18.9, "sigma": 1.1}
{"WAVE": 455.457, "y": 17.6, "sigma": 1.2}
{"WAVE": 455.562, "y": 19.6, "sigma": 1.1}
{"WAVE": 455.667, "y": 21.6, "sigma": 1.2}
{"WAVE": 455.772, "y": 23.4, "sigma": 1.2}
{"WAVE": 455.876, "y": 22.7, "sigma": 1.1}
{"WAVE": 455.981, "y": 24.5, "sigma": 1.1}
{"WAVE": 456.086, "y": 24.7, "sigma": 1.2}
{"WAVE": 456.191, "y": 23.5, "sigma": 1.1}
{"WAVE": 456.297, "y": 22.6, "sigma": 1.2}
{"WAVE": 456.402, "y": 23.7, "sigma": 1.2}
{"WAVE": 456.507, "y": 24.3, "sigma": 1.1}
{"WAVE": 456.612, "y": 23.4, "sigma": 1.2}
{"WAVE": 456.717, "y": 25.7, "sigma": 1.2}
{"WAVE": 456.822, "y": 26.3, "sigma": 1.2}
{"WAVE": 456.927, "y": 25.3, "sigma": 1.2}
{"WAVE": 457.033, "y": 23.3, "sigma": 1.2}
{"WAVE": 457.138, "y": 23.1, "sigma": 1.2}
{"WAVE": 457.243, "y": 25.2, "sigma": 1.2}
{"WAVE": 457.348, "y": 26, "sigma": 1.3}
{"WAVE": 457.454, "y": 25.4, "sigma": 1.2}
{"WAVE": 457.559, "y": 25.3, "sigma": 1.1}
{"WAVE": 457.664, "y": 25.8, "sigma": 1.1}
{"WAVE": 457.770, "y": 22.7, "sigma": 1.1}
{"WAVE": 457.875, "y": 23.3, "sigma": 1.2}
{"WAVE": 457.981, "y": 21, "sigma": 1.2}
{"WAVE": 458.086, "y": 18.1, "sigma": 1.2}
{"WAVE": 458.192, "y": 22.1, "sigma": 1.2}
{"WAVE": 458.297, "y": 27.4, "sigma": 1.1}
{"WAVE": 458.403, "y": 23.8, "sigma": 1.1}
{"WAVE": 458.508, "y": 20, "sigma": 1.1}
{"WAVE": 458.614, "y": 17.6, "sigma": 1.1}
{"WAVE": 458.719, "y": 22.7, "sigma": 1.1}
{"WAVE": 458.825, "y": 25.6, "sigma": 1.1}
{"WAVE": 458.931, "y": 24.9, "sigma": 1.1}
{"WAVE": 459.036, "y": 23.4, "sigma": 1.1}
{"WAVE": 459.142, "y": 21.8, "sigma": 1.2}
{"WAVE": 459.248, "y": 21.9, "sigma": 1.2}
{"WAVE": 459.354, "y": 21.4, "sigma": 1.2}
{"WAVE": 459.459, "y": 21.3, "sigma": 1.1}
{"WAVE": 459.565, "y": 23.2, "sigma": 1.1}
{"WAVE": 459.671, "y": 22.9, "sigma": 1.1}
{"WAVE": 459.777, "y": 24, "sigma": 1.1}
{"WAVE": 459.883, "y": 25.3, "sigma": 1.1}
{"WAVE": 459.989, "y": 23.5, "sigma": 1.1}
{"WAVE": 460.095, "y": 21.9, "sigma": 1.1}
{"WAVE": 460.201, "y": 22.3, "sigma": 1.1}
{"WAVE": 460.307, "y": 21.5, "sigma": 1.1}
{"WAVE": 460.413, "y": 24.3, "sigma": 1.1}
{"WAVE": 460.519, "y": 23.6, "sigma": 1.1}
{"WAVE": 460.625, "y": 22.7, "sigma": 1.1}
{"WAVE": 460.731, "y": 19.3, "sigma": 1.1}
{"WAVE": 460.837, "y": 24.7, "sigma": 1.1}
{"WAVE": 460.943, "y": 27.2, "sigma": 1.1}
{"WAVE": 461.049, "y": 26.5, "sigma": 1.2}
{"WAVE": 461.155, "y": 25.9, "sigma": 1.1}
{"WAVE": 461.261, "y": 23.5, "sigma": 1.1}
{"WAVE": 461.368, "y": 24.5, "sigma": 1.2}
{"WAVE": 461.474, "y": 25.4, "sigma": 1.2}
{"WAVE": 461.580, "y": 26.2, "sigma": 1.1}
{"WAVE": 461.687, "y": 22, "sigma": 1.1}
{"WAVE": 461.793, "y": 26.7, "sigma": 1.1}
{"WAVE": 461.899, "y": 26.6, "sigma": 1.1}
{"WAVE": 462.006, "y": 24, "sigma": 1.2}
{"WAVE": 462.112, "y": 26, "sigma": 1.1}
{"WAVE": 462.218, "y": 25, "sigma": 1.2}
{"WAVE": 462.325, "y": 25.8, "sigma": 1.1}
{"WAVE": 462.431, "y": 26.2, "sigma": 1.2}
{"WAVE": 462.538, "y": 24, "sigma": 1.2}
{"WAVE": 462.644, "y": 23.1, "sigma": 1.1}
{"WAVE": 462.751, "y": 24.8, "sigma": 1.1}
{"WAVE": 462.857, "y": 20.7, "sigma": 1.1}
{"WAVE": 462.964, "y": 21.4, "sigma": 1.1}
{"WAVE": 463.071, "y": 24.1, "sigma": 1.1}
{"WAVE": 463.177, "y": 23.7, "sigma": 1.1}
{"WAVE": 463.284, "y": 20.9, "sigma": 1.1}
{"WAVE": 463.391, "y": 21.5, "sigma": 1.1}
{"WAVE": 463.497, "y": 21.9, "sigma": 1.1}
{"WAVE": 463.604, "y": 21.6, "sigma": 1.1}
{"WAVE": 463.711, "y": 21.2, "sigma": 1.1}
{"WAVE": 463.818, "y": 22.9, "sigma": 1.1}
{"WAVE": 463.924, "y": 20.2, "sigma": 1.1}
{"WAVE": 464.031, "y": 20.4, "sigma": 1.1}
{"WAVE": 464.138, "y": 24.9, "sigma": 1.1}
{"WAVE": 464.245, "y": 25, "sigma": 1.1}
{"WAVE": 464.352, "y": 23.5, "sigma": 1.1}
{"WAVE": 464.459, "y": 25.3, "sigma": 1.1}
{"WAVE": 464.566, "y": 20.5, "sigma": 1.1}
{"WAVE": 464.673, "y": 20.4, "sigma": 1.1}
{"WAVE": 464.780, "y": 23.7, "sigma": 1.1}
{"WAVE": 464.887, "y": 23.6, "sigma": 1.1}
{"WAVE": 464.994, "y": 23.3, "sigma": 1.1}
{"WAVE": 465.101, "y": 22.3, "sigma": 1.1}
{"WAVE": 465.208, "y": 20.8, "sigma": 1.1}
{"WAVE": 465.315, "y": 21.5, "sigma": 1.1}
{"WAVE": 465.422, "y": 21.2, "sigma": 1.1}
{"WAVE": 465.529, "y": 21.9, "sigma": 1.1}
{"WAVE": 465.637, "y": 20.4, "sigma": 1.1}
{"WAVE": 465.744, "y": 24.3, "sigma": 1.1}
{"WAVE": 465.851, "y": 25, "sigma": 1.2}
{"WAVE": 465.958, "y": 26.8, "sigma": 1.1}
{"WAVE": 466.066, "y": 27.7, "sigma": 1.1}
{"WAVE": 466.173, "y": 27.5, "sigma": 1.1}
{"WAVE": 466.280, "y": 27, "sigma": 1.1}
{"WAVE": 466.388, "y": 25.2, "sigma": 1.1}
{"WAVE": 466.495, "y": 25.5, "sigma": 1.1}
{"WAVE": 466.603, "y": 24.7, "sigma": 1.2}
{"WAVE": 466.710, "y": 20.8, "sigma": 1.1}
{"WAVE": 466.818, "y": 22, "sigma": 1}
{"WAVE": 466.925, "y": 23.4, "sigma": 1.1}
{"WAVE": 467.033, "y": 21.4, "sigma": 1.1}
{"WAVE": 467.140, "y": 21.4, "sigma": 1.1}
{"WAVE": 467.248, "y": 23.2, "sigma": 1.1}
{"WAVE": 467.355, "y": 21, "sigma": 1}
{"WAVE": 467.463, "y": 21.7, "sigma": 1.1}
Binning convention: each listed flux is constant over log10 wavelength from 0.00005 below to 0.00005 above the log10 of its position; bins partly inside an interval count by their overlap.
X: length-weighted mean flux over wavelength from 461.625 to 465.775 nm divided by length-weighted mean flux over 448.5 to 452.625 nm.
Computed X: 1.2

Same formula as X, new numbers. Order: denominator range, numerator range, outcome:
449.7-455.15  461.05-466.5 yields 1.25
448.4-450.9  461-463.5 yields 1.28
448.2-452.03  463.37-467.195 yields 1.22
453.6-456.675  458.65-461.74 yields 1.13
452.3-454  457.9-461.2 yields 1.28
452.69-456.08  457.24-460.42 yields 1.20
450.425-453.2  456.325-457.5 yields 1.29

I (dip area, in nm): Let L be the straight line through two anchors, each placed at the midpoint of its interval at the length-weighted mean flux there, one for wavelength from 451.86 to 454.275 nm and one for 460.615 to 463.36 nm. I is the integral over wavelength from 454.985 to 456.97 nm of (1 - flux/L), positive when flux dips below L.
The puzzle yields -0.20 nm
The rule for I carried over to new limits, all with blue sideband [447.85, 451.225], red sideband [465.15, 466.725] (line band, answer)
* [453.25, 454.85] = 0.12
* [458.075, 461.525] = -0.18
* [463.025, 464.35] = 0.06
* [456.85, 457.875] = -0.16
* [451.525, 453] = 0.05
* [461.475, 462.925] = -0.12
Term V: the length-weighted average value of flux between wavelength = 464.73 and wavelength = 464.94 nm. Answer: 23.7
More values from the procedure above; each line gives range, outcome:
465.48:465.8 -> 22.2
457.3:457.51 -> 25.6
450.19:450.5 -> 20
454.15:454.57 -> 20.4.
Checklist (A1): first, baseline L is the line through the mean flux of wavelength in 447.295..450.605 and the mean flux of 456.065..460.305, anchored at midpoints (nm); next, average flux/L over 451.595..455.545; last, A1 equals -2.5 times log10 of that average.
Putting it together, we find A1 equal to 0.12 mag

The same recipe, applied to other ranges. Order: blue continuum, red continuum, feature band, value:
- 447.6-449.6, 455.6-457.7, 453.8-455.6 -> 0.163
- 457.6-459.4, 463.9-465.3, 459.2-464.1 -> -0.039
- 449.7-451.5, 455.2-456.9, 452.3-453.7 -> 0.198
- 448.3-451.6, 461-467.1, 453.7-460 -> -0.050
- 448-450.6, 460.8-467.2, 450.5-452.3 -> -0.003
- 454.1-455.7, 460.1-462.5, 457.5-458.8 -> -0.028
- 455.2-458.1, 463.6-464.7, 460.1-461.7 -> -0.058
